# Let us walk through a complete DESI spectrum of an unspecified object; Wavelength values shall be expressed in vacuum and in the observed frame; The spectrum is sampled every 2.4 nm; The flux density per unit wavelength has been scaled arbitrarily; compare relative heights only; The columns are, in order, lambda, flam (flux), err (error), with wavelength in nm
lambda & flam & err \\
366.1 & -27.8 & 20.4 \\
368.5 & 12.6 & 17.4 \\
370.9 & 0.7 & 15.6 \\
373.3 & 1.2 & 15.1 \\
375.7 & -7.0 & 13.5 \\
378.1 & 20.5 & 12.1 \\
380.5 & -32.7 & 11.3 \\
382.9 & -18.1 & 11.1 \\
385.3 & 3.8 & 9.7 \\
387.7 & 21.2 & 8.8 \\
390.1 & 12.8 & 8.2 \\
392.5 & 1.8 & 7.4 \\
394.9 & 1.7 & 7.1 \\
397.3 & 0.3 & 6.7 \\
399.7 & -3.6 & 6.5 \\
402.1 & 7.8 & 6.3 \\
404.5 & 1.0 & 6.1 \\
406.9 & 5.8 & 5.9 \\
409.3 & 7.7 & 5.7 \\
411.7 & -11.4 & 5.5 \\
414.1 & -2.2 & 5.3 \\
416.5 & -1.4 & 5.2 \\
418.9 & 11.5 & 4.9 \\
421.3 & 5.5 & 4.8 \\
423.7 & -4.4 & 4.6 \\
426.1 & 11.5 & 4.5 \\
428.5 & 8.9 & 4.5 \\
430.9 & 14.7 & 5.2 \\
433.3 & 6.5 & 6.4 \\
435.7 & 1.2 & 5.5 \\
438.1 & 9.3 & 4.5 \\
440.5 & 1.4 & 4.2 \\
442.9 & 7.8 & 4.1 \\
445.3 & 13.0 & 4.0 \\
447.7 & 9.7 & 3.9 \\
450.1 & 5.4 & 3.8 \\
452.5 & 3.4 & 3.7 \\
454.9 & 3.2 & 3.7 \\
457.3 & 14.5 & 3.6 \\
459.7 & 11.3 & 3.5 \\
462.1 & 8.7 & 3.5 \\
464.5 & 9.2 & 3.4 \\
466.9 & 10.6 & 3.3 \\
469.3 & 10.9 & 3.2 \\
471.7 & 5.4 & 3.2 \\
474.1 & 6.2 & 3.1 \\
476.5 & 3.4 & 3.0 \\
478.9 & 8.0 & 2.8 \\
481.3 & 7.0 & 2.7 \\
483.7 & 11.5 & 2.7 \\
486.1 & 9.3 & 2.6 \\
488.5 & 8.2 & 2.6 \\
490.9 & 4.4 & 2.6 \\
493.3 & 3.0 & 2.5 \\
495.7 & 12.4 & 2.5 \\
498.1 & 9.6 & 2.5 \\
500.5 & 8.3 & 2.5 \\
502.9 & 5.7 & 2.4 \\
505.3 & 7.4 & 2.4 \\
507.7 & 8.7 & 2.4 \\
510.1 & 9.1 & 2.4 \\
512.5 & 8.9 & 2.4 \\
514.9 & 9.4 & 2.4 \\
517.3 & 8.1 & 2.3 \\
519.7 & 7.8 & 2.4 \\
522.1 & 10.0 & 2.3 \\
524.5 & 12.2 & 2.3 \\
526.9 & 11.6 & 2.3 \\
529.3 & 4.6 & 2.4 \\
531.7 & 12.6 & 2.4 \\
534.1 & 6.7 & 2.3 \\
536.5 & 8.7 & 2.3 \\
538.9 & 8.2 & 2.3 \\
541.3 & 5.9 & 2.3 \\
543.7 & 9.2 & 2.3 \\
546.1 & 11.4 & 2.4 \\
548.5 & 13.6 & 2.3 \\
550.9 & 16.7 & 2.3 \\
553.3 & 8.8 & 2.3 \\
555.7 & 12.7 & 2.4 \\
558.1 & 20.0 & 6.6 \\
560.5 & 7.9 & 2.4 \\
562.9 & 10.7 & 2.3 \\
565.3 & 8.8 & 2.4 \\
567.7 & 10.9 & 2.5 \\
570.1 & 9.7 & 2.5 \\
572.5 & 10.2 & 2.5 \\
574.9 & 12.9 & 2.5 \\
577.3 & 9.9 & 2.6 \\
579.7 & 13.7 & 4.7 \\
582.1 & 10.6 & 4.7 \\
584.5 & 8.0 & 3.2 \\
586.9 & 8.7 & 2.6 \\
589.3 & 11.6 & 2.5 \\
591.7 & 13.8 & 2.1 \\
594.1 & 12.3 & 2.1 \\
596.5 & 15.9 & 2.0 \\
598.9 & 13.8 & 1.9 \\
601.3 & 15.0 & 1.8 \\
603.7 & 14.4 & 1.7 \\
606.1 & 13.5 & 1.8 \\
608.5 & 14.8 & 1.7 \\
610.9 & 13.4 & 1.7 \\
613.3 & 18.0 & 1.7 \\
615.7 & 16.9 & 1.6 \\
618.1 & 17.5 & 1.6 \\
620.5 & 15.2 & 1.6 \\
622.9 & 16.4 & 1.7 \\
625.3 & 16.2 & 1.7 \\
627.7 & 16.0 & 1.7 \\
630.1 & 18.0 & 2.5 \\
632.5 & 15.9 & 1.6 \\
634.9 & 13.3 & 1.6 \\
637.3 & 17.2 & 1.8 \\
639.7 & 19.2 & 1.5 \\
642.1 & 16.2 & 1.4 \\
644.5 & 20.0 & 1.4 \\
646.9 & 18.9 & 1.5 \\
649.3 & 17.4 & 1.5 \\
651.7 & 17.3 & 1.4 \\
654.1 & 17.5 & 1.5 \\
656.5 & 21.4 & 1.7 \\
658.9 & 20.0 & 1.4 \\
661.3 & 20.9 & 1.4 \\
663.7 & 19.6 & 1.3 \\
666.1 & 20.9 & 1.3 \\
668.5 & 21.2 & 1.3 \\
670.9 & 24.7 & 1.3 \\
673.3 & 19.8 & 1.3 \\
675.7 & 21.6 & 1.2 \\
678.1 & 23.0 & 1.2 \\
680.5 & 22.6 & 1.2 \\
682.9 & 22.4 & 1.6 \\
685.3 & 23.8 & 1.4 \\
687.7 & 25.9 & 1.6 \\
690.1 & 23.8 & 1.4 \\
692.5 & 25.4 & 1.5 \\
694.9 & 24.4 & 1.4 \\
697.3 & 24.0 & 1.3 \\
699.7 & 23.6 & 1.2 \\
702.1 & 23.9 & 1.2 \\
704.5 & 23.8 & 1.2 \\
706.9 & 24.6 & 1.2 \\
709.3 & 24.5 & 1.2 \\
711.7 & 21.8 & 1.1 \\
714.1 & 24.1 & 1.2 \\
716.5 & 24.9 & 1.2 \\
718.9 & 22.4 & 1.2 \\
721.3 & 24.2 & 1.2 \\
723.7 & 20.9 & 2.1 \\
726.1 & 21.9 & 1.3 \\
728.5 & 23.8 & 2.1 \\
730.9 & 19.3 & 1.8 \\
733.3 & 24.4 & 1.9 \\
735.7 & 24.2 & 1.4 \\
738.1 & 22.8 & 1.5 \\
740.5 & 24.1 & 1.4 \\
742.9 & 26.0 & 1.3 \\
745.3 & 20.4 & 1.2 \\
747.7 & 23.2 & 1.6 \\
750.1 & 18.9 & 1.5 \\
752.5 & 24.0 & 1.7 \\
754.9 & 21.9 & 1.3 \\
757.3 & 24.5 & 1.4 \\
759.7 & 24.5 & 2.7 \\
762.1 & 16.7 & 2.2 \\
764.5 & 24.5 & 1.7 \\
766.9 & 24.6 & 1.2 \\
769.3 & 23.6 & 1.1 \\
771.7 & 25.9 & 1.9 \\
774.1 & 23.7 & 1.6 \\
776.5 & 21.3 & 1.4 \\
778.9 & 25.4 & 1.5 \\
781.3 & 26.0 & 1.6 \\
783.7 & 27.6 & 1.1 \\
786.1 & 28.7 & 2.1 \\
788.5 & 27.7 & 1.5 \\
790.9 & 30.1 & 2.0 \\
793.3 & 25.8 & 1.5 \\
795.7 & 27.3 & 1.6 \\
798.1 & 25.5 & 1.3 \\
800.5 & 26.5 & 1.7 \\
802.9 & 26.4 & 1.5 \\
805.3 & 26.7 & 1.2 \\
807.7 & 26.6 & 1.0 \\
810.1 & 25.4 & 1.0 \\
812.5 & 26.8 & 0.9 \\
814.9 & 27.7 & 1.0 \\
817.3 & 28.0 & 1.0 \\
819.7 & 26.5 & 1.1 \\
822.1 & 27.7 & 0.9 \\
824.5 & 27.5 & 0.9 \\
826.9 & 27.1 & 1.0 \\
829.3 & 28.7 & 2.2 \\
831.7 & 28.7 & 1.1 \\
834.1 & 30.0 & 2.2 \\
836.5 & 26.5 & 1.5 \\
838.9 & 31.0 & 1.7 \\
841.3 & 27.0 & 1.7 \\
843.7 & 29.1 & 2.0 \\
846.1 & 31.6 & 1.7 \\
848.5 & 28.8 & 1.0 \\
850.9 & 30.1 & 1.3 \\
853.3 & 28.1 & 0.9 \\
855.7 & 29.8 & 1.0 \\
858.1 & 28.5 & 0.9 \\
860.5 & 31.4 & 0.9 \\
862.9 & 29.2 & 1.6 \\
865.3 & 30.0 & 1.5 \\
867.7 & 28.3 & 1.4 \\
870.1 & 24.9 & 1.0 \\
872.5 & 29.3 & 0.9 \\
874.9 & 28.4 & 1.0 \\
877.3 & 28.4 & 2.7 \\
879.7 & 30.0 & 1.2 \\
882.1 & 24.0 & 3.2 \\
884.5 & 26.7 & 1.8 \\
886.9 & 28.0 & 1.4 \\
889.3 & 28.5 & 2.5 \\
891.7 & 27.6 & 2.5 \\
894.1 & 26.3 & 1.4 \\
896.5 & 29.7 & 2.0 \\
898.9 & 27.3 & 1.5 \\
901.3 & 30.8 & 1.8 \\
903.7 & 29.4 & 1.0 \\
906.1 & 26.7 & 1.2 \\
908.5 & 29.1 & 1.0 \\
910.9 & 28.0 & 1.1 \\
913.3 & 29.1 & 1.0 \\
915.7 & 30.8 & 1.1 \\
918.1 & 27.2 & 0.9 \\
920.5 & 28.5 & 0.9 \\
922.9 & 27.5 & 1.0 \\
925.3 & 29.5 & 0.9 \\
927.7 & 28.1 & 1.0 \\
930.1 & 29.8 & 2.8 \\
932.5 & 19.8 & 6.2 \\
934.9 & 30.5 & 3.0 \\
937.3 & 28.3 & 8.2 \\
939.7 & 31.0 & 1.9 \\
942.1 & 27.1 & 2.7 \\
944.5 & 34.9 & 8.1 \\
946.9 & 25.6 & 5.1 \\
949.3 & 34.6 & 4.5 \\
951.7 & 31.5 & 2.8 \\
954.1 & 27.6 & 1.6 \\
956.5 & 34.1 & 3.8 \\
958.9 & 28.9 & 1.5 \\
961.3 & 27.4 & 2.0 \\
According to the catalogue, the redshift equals 0.475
